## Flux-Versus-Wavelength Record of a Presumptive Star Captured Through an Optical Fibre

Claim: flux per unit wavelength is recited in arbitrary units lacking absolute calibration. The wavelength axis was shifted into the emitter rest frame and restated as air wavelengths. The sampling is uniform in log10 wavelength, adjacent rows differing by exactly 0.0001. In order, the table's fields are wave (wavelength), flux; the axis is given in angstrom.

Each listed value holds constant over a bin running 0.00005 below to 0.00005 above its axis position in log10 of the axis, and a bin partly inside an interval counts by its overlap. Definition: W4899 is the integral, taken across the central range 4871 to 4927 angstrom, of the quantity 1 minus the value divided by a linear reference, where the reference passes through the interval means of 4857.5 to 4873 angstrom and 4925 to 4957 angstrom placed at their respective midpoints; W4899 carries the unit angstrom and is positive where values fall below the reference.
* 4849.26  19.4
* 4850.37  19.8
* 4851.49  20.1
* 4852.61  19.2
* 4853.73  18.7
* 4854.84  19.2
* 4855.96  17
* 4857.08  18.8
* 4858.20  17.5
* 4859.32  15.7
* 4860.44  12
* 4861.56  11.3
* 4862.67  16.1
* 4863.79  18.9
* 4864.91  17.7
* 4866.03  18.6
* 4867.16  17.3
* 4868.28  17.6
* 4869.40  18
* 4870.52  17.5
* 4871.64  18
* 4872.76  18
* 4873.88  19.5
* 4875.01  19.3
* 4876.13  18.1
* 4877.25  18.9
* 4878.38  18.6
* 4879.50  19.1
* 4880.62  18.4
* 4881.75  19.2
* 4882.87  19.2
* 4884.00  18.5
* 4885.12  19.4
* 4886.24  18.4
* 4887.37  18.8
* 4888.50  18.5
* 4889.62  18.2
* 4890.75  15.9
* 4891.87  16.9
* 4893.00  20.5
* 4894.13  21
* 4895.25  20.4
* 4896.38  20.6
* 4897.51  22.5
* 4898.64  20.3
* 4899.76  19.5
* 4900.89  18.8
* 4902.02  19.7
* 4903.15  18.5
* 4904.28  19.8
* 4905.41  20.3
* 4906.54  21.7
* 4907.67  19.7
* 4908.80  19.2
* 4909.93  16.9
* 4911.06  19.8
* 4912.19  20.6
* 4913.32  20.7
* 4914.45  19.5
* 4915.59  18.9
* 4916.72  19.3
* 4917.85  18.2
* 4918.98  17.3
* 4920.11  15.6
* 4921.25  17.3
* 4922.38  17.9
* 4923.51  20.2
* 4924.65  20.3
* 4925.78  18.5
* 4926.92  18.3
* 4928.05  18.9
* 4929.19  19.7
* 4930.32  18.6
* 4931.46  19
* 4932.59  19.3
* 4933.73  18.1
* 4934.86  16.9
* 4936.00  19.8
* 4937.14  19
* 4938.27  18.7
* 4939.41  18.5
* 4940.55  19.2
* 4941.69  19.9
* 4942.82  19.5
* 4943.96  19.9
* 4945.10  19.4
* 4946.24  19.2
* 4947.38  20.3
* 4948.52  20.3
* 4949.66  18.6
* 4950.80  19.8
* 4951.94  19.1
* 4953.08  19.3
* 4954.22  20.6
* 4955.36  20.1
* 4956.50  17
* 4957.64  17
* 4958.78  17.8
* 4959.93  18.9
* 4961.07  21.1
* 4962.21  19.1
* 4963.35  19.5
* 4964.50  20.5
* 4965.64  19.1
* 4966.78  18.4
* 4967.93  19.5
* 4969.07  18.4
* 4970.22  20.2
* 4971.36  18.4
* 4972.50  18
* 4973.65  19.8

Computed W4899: -4.00 angstrom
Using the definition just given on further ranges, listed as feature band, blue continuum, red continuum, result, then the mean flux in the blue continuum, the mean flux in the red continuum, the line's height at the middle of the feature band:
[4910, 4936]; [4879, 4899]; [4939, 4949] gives 0.91 angstrom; 19.2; 19.6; 19.4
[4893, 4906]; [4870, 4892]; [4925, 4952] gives -1.03 angstrom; 18.5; 19.1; 18.7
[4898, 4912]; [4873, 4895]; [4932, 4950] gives -0.48 angstrom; 18.8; 19.2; 18.9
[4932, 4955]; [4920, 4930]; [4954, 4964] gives -0.56 angstrom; 18.7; 19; 18.8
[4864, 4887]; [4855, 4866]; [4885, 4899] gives -0.94 angstrom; 16.3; 19.3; 17.8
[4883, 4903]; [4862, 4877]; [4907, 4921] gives -0.91 angstrom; 18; 18.8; 18.4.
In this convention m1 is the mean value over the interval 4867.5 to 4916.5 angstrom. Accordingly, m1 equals 19.1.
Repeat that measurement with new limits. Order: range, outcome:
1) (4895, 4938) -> 19.2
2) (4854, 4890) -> 17.9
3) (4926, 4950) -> 19.1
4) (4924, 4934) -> 19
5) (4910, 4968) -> 19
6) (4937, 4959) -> 19.2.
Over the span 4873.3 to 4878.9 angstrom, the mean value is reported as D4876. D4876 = 18.9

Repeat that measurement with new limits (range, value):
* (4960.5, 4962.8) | 20.1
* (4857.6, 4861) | 15.1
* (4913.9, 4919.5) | 18.6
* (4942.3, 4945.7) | 19.6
